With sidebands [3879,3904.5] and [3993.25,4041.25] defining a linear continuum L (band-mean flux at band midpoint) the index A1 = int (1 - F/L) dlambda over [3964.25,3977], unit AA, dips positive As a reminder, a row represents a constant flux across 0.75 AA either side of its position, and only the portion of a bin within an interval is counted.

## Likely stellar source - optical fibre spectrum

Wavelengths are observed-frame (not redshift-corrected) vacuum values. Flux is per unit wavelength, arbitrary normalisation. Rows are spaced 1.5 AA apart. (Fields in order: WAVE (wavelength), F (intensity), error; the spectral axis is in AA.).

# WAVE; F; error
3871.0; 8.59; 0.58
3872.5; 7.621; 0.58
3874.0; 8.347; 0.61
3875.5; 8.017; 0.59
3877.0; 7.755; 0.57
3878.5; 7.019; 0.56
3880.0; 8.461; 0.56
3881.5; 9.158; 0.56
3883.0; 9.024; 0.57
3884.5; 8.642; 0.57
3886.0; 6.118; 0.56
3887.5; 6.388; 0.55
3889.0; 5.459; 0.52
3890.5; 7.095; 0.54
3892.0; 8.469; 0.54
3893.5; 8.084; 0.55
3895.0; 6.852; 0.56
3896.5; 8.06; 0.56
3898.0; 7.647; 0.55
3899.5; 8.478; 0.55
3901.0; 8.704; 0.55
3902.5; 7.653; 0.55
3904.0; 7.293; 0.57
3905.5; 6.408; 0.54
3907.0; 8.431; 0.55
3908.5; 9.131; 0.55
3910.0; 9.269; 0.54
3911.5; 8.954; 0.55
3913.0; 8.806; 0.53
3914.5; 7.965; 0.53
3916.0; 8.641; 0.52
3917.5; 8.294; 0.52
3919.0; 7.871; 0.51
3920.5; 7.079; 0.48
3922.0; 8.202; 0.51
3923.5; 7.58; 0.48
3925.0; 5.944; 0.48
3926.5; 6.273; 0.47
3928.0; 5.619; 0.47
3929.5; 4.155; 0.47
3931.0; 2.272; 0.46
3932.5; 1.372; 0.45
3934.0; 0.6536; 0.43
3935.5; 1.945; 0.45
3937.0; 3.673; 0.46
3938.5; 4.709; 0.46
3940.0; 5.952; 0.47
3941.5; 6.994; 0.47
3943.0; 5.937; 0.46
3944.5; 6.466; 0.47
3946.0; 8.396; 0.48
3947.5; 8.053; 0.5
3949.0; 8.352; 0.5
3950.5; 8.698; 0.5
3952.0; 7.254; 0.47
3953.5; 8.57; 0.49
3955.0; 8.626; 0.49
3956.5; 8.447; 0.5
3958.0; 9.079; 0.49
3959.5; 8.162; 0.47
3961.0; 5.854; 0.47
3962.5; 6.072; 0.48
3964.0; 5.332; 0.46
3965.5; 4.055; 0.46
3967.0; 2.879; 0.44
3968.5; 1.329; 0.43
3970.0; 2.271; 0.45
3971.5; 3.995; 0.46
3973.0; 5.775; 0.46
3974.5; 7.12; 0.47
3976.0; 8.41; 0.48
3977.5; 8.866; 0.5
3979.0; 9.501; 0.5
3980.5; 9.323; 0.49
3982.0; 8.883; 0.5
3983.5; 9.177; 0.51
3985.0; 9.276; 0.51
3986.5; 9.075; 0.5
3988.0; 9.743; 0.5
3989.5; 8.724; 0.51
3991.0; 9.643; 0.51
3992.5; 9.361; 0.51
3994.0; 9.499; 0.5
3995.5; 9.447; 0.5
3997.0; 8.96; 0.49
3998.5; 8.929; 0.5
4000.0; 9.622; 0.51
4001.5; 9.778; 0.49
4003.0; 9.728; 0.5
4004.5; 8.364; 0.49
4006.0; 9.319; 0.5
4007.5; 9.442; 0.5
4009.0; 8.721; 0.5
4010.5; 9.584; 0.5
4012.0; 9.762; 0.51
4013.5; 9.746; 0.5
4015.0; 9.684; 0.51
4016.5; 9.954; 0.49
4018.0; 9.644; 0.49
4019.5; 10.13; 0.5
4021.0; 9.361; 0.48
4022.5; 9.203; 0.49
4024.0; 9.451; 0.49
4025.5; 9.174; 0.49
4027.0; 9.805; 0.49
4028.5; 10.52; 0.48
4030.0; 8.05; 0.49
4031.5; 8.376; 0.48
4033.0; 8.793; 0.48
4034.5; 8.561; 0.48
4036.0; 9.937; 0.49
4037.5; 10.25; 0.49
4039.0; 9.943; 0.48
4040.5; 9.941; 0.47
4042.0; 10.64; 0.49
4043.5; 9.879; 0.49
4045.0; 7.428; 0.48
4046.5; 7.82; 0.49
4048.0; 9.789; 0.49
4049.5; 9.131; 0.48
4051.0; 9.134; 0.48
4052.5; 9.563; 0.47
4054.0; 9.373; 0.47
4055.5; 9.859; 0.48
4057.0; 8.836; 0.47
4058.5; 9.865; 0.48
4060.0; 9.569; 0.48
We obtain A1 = 6.1 AA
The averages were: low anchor 7.74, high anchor 9.43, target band 4.6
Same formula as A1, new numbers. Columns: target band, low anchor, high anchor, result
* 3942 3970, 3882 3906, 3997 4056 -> 5.8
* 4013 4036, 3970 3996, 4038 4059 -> -0.9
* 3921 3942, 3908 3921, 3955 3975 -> 8.0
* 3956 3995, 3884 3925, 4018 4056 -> 6.1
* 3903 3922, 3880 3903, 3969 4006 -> -0.7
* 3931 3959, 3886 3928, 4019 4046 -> 6.9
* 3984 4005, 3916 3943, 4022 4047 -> -4.1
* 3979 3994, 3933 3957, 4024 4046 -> -3.0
